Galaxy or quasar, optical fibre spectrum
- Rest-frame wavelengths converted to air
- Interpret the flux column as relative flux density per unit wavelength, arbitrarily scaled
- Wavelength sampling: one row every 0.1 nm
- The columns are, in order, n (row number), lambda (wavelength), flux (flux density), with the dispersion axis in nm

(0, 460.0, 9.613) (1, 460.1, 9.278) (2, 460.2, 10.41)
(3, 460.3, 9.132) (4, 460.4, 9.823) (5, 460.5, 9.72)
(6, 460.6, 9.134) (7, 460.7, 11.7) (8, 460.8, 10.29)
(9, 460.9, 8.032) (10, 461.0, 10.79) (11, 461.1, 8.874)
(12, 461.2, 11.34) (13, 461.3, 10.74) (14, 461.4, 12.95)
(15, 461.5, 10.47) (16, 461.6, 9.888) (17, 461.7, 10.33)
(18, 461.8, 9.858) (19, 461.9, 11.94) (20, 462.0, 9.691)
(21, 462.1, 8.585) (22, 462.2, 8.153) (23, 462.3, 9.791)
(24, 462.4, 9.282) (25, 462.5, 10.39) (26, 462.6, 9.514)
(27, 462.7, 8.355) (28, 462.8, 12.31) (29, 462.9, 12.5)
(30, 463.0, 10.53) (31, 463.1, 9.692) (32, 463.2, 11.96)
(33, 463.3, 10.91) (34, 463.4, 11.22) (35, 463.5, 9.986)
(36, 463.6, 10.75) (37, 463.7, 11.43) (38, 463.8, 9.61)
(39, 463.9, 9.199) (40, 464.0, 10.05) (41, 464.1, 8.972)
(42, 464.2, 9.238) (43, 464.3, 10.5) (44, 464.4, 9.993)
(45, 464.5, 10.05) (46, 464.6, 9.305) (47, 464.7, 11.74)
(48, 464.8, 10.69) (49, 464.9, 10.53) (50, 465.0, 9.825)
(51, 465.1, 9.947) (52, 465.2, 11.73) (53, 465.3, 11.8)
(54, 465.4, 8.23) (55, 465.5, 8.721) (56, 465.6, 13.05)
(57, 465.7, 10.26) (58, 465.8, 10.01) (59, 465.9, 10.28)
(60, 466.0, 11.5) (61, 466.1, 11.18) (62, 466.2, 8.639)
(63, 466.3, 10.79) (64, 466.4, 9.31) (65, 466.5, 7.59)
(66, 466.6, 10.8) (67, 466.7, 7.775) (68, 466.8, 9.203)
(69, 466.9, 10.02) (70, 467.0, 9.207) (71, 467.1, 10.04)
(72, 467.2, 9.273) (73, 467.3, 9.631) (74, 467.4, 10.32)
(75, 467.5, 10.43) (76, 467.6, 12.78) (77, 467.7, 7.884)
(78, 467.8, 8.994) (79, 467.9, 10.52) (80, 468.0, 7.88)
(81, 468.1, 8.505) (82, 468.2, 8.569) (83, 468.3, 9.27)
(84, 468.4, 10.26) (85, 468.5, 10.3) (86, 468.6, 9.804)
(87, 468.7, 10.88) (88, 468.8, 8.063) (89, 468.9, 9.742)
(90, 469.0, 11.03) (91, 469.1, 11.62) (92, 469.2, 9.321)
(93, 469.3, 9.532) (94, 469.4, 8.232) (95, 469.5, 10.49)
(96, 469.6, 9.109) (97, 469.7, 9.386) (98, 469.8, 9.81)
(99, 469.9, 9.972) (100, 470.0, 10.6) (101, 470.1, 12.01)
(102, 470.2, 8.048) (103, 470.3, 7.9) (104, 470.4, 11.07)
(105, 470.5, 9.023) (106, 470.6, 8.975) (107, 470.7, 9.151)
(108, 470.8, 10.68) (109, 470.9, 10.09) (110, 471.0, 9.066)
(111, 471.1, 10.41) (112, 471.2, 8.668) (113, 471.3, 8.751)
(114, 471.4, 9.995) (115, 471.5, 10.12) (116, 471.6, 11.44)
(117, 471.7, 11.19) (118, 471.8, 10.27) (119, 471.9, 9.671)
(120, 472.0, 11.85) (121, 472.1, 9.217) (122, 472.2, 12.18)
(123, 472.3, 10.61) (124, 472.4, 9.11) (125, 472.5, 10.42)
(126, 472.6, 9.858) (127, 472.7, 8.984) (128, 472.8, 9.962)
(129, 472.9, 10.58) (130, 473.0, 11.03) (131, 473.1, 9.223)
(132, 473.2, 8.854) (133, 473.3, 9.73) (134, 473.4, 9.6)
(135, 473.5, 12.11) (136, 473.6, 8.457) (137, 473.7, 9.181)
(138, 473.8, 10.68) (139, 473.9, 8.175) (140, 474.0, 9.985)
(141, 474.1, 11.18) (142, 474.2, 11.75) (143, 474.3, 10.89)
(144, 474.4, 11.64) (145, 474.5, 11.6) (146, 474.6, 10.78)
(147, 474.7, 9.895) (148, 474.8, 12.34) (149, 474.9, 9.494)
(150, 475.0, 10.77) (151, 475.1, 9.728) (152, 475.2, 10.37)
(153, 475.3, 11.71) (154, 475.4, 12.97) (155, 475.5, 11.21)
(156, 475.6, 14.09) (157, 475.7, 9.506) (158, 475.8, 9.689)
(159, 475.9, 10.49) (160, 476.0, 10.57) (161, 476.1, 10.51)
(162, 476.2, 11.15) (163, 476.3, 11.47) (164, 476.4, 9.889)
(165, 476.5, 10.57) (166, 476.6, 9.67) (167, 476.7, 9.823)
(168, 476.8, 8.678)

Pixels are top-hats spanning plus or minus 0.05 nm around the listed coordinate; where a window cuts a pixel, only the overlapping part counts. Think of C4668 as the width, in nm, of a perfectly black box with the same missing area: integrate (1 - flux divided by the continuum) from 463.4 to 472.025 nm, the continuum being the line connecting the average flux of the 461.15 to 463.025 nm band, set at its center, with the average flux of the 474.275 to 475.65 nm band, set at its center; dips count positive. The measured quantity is 0.661 nm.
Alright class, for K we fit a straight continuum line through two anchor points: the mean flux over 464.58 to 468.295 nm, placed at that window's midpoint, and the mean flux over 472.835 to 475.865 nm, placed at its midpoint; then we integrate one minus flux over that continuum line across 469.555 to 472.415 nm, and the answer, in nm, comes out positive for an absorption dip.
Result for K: 0.094 nm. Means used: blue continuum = 9.91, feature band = 9.96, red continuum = 10.6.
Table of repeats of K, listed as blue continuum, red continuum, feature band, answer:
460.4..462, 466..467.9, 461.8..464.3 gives 0.00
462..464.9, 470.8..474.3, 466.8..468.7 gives 0.09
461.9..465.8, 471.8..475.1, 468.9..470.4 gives 0.06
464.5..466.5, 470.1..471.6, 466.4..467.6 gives 0.06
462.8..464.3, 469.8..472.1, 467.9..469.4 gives 0.07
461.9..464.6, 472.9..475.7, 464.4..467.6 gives 0.04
